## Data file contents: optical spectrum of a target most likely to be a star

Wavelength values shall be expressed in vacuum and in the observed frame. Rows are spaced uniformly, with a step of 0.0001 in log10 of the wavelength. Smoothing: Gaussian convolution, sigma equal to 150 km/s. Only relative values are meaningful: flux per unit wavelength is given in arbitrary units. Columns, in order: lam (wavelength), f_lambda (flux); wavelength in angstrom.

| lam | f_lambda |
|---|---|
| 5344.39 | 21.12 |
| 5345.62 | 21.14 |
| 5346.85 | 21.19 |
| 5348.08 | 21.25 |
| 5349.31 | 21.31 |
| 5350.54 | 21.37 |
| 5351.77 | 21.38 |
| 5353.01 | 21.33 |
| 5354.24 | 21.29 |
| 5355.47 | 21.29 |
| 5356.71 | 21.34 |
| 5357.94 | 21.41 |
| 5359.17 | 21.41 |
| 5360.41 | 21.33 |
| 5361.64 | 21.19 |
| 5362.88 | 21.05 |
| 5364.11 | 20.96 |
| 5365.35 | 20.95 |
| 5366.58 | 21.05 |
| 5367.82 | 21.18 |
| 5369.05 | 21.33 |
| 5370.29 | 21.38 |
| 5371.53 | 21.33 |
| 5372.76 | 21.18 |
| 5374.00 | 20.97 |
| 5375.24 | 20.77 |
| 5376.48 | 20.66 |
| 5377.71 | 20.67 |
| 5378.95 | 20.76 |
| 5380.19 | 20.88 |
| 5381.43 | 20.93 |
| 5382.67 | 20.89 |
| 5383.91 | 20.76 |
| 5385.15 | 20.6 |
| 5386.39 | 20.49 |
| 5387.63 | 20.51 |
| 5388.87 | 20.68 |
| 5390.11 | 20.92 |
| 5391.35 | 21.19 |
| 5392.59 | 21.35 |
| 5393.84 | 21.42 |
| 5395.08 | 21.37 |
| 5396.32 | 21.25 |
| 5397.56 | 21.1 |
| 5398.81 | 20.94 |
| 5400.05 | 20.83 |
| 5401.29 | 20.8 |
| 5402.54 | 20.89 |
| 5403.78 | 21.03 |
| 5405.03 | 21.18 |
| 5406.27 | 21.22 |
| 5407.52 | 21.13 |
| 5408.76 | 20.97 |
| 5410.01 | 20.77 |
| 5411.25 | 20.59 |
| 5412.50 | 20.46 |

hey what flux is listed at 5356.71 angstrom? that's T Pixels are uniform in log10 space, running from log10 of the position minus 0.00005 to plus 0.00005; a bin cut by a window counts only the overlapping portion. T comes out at 21.34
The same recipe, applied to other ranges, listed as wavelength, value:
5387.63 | 20.51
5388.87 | 20.68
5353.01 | 21.33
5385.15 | 20.6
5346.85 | 21.19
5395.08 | 21.37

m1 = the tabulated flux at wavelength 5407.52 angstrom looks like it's 21.13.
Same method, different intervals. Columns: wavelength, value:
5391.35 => 21.19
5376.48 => 20.66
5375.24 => 20.77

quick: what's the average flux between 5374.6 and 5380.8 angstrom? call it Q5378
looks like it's 20.8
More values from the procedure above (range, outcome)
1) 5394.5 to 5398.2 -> 21.2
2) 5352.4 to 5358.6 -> 21.4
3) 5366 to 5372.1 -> 21.2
